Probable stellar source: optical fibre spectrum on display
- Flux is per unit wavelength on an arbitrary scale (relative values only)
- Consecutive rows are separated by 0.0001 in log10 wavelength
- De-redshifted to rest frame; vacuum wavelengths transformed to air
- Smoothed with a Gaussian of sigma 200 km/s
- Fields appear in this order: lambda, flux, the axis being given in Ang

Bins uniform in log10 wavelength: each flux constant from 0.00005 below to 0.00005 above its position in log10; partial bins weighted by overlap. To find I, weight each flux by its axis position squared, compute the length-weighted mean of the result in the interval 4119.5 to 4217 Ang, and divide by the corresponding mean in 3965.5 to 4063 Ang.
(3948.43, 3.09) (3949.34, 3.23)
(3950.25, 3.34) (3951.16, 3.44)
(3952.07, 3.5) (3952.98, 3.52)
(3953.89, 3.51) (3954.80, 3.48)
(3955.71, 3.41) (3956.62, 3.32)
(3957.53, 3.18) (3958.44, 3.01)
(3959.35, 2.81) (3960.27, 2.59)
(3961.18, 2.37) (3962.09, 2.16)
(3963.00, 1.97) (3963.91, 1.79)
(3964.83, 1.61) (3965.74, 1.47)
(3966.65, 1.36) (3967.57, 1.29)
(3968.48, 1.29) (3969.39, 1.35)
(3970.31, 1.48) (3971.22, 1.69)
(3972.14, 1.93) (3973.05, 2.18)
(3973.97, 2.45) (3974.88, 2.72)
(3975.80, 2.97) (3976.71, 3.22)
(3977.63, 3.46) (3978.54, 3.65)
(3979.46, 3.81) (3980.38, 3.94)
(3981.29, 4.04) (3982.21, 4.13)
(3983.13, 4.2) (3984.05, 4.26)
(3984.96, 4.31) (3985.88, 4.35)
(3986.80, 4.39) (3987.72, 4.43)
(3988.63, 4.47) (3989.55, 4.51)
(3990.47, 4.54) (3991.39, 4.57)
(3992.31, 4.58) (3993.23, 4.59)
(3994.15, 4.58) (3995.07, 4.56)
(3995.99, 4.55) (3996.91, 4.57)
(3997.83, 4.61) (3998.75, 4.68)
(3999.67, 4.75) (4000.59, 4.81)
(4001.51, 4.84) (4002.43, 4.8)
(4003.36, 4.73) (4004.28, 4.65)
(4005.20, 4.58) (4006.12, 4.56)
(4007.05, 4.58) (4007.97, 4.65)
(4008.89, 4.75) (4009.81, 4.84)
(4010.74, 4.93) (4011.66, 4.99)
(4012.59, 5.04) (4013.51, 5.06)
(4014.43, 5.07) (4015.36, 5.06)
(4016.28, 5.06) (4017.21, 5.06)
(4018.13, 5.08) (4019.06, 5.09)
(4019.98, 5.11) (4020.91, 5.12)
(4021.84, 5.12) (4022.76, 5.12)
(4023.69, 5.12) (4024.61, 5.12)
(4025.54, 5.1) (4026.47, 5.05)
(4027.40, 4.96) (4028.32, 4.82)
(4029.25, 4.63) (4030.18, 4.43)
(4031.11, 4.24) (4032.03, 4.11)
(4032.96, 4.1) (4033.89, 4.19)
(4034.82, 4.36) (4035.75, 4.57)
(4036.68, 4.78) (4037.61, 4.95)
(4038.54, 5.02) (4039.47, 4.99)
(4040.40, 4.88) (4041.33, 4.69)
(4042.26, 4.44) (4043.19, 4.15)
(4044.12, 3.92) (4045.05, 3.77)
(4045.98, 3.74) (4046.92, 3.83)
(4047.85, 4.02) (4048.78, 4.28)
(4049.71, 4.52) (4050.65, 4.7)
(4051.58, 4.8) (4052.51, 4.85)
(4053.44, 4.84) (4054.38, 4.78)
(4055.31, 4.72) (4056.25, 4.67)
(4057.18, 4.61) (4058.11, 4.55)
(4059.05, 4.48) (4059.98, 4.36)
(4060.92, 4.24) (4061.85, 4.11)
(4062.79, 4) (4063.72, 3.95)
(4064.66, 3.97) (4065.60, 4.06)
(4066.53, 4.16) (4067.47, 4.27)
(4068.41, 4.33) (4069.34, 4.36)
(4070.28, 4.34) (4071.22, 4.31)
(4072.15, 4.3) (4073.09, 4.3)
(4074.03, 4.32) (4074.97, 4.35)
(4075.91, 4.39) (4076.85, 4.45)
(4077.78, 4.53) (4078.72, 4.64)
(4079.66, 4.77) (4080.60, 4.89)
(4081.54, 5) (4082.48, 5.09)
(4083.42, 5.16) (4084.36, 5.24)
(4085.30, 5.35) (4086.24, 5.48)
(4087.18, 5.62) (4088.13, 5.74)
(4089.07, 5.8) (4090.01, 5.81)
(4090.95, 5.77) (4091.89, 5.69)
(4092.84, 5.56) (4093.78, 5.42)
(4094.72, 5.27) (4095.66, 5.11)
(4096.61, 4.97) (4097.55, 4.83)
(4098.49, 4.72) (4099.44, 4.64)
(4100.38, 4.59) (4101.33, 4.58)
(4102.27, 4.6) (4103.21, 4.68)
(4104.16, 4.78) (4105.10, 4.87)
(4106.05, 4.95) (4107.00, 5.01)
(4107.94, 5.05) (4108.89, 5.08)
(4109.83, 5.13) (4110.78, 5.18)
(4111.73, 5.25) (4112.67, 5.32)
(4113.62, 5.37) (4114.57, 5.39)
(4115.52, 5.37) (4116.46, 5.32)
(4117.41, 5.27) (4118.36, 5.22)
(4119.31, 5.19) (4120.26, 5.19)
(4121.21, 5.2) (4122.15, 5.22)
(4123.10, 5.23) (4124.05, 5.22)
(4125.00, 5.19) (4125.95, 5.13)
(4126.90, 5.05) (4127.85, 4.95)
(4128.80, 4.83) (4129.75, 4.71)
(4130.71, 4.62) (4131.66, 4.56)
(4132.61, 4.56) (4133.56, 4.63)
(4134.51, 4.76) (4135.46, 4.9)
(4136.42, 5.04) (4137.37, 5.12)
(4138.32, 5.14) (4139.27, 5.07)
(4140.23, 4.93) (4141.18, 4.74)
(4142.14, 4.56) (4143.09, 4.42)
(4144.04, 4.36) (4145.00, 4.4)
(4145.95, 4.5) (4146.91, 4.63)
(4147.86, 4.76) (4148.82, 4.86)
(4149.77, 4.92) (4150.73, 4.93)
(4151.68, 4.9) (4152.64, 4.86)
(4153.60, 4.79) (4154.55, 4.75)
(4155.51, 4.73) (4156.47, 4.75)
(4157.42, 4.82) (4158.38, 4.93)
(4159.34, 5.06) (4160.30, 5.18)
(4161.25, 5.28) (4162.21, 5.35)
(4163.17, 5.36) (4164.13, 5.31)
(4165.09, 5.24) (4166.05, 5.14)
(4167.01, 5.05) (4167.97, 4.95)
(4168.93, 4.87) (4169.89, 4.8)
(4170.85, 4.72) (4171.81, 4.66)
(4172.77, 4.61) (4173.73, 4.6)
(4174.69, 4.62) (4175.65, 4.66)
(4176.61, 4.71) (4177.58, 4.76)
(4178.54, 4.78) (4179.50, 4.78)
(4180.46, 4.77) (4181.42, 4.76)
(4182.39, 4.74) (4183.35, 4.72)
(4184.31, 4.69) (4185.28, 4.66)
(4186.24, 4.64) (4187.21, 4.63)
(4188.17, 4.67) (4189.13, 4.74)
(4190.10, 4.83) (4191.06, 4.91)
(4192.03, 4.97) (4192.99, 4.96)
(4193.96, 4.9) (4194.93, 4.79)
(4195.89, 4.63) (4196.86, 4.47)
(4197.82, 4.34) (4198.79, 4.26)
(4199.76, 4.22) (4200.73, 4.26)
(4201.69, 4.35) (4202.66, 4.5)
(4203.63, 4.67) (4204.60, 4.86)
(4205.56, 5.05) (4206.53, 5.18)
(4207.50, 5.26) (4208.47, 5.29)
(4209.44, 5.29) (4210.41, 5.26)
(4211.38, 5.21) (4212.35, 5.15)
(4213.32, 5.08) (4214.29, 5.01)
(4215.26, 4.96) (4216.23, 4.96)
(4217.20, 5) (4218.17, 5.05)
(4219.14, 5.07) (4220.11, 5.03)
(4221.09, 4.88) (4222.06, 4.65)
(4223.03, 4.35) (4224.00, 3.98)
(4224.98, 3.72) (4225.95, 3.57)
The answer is 1.22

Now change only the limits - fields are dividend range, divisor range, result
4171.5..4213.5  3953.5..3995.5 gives 1.67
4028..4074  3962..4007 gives 1.26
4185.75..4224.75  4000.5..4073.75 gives 1.13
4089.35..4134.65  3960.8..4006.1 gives 1.53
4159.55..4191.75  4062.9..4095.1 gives 1.05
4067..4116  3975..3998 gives 1.25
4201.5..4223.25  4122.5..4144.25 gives 1.06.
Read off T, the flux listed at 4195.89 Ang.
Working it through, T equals 4.63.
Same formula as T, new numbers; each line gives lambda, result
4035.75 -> 4.57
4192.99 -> 4.96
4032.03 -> 4.11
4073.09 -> 4.3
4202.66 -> 4.5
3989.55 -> 4.51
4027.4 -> 4.96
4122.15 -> 5.22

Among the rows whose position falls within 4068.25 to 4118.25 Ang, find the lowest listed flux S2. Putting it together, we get 4.3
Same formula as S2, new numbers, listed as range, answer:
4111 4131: 4.62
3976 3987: 3.22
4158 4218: 4.22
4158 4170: 4.8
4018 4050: 3.74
